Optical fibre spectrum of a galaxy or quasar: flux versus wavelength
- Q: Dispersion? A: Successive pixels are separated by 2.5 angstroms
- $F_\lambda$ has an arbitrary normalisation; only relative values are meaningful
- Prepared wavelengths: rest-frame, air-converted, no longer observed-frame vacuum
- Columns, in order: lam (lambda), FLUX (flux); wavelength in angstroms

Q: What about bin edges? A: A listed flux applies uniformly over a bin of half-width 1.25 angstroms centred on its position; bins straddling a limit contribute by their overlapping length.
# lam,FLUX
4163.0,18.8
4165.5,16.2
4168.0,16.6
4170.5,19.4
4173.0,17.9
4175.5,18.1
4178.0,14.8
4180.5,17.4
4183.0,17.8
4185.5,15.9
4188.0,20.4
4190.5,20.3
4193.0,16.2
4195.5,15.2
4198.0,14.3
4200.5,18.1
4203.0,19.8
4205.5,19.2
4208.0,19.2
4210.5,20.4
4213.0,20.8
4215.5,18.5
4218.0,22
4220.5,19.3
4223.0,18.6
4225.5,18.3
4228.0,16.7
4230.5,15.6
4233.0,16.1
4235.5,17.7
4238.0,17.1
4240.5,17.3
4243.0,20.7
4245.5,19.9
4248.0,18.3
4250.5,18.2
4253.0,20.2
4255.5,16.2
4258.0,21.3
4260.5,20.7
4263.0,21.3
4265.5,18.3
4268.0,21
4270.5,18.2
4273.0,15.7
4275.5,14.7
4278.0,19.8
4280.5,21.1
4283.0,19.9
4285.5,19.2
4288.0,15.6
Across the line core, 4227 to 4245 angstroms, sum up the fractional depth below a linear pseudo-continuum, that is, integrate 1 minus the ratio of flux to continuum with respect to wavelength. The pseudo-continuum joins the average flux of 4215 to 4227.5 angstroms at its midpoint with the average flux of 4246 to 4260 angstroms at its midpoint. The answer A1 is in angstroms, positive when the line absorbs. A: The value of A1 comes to 1.6 angstroms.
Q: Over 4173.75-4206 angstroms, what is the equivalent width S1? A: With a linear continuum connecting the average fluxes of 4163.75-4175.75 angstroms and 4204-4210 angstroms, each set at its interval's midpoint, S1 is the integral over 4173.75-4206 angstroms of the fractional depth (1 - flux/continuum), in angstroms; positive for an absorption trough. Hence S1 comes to 1.9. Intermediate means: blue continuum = 17.7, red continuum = 19.4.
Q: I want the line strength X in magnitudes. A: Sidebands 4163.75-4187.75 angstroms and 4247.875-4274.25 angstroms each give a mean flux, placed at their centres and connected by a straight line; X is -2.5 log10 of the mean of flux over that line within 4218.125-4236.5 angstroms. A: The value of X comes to 0.04 mag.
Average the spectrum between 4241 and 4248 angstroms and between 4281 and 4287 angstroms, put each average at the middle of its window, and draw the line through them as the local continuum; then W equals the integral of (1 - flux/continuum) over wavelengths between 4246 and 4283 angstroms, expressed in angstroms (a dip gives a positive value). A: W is 1.17 angstroms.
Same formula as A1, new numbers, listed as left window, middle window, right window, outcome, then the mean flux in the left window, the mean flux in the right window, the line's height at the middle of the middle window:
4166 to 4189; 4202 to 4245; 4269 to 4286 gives -1.9 angstroms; 17.5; 18.4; 17.9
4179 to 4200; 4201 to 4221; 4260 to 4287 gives -2.5 angstroms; 17.2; 19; 17.7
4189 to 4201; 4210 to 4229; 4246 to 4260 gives -1.7 angstroms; 16.8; 19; 17.7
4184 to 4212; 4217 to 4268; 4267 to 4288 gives -1.1 angstroms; 18.1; 18.5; 18.3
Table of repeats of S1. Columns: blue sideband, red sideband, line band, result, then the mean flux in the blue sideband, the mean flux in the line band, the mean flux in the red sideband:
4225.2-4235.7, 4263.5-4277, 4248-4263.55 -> -1.8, 16.7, 19.5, 17.8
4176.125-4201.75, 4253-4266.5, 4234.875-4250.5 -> 0.4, 17.1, 18.5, 19.6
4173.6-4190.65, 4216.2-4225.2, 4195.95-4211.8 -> 0.4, 17.7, 18.3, 19.7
